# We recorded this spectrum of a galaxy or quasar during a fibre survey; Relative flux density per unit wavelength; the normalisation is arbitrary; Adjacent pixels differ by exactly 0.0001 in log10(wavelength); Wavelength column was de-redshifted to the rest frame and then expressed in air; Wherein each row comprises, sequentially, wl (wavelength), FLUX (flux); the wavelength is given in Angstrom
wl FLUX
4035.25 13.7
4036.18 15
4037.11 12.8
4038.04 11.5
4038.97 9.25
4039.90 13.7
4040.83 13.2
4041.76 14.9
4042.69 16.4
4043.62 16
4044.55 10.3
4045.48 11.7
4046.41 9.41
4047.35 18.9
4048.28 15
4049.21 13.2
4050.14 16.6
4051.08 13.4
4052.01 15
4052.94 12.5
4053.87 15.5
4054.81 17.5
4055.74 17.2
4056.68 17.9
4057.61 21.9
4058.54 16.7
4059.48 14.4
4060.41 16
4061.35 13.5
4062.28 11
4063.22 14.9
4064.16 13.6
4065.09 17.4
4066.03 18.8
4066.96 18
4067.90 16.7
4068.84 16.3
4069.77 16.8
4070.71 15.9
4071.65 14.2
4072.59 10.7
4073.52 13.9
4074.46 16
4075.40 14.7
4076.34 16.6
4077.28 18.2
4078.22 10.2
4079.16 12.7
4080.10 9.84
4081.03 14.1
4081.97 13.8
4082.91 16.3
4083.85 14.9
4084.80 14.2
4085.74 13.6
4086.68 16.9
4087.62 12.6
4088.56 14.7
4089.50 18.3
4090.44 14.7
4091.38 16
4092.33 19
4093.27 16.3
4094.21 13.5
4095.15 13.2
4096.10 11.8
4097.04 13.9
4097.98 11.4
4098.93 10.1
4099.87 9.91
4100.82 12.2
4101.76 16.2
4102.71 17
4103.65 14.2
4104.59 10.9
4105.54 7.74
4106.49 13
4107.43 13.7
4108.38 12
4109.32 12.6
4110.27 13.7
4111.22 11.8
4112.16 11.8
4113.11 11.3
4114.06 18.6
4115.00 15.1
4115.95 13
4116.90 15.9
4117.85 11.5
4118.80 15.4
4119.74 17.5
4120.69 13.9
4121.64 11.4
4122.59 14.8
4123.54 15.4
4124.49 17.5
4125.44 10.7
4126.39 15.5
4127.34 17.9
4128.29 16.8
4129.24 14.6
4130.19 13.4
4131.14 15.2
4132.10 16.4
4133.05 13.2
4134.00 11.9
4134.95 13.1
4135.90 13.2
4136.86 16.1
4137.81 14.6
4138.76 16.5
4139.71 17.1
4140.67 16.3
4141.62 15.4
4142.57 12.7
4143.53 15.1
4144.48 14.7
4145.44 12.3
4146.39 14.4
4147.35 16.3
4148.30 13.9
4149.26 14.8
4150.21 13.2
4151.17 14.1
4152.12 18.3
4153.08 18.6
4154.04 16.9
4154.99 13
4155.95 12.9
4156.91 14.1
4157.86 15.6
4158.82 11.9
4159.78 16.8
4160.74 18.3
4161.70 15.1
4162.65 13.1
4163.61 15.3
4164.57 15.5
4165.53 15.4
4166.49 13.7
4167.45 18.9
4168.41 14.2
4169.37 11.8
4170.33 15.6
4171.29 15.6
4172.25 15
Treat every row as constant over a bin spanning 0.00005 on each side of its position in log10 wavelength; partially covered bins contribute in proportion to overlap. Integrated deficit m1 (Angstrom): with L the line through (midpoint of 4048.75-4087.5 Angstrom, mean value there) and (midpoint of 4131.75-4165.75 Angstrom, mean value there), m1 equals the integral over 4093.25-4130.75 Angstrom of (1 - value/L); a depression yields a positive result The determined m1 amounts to 3.4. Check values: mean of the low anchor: 15.1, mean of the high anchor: 14.9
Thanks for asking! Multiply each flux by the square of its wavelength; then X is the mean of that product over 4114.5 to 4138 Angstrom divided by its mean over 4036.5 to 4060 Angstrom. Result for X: 1.0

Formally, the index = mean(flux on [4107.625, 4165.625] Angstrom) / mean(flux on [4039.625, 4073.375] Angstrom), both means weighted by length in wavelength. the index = 0.97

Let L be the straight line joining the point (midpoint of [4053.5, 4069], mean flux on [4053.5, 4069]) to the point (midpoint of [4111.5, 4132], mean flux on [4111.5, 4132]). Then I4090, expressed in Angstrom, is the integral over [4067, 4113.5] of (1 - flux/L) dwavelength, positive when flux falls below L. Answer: 4.8 Angstrom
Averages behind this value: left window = 16.3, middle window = 13.9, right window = 14.6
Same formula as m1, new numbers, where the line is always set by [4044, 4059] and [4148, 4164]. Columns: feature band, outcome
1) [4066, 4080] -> 0.1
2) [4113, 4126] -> 0.5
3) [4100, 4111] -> 1.6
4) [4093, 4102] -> 1.5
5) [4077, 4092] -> 0.7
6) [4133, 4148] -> 0.5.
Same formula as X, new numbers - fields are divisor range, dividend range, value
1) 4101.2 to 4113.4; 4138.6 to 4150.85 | 1.18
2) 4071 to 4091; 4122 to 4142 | 1.07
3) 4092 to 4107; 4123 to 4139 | 1.15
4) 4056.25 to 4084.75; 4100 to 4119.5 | 0.90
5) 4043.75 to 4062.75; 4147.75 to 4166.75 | 1.06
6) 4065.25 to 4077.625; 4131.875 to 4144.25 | 0.96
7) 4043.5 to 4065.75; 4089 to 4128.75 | 0.96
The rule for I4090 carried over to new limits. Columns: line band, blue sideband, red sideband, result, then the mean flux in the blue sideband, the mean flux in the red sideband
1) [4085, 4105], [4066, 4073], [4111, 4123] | 0.99 Angstrom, 15.8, 14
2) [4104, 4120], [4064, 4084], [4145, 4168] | 1.95 Angstrom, 15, 15.1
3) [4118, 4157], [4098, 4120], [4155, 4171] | -2.17 Angstrom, 13.2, 14.8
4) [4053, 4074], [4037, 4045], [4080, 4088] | -3.19 Angstrom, 13.1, 14.2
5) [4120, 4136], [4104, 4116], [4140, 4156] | -0.82 Angstrom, 12.7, 15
